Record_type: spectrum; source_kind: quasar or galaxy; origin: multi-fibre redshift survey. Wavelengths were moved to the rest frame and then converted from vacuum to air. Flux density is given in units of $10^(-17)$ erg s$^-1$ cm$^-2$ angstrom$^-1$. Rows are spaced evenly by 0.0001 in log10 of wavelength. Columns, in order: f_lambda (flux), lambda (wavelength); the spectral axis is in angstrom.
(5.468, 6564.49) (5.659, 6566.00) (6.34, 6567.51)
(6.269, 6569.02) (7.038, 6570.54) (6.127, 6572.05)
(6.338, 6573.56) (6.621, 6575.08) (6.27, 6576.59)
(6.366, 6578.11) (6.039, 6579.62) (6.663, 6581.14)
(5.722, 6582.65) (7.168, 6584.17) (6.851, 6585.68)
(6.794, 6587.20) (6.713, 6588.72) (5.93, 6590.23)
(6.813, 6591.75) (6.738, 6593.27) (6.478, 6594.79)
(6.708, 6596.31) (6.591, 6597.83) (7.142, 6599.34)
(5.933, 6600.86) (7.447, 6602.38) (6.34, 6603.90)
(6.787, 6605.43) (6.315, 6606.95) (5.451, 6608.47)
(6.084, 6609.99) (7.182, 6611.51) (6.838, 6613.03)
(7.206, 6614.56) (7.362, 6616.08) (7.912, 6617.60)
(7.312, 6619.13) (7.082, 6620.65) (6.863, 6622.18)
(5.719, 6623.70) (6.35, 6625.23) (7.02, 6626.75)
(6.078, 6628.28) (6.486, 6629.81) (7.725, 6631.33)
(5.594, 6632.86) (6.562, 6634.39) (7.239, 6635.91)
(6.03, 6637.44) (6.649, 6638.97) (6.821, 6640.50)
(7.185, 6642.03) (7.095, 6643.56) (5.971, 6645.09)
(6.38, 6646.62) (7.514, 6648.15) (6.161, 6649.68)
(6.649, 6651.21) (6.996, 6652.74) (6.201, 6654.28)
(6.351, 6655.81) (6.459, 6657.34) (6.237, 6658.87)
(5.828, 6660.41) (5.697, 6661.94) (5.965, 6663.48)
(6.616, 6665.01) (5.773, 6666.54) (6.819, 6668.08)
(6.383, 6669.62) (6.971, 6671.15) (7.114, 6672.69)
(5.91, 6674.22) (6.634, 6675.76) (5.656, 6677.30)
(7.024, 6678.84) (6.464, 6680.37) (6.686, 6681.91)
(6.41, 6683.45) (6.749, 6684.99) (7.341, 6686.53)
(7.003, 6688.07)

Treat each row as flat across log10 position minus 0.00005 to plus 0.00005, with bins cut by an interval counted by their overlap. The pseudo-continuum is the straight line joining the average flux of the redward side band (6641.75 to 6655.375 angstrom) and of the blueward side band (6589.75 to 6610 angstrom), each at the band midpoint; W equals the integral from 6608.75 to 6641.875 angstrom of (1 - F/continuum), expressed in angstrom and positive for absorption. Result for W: -0.9 angstrom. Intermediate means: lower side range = 6.5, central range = 6.76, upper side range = 6.66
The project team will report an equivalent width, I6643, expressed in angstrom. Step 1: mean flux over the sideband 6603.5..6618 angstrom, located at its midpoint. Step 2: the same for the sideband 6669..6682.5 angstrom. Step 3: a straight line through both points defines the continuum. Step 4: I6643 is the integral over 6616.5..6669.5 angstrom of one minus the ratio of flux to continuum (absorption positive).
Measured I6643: 0.5 angstrom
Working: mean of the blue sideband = 6.73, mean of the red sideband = 6.54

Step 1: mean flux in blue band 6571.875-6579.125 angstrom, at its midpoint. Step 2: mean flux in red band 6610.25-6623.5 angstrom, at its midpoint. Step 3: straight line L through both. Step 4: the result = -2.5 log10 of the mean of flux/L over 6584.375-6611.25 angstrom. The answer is 0.03 mag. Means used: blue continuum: 6.35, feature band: 6.56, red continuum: 7.11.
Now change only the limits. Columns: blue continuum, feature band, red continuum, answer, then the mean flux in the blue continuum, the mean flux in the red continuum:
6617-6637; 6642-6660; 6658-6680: -0.01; 6.74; 6.33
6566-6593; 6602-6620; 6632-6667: -0.06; 6.46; 6.44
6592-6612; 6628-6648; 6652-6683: -0.03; 6.55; 6.39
